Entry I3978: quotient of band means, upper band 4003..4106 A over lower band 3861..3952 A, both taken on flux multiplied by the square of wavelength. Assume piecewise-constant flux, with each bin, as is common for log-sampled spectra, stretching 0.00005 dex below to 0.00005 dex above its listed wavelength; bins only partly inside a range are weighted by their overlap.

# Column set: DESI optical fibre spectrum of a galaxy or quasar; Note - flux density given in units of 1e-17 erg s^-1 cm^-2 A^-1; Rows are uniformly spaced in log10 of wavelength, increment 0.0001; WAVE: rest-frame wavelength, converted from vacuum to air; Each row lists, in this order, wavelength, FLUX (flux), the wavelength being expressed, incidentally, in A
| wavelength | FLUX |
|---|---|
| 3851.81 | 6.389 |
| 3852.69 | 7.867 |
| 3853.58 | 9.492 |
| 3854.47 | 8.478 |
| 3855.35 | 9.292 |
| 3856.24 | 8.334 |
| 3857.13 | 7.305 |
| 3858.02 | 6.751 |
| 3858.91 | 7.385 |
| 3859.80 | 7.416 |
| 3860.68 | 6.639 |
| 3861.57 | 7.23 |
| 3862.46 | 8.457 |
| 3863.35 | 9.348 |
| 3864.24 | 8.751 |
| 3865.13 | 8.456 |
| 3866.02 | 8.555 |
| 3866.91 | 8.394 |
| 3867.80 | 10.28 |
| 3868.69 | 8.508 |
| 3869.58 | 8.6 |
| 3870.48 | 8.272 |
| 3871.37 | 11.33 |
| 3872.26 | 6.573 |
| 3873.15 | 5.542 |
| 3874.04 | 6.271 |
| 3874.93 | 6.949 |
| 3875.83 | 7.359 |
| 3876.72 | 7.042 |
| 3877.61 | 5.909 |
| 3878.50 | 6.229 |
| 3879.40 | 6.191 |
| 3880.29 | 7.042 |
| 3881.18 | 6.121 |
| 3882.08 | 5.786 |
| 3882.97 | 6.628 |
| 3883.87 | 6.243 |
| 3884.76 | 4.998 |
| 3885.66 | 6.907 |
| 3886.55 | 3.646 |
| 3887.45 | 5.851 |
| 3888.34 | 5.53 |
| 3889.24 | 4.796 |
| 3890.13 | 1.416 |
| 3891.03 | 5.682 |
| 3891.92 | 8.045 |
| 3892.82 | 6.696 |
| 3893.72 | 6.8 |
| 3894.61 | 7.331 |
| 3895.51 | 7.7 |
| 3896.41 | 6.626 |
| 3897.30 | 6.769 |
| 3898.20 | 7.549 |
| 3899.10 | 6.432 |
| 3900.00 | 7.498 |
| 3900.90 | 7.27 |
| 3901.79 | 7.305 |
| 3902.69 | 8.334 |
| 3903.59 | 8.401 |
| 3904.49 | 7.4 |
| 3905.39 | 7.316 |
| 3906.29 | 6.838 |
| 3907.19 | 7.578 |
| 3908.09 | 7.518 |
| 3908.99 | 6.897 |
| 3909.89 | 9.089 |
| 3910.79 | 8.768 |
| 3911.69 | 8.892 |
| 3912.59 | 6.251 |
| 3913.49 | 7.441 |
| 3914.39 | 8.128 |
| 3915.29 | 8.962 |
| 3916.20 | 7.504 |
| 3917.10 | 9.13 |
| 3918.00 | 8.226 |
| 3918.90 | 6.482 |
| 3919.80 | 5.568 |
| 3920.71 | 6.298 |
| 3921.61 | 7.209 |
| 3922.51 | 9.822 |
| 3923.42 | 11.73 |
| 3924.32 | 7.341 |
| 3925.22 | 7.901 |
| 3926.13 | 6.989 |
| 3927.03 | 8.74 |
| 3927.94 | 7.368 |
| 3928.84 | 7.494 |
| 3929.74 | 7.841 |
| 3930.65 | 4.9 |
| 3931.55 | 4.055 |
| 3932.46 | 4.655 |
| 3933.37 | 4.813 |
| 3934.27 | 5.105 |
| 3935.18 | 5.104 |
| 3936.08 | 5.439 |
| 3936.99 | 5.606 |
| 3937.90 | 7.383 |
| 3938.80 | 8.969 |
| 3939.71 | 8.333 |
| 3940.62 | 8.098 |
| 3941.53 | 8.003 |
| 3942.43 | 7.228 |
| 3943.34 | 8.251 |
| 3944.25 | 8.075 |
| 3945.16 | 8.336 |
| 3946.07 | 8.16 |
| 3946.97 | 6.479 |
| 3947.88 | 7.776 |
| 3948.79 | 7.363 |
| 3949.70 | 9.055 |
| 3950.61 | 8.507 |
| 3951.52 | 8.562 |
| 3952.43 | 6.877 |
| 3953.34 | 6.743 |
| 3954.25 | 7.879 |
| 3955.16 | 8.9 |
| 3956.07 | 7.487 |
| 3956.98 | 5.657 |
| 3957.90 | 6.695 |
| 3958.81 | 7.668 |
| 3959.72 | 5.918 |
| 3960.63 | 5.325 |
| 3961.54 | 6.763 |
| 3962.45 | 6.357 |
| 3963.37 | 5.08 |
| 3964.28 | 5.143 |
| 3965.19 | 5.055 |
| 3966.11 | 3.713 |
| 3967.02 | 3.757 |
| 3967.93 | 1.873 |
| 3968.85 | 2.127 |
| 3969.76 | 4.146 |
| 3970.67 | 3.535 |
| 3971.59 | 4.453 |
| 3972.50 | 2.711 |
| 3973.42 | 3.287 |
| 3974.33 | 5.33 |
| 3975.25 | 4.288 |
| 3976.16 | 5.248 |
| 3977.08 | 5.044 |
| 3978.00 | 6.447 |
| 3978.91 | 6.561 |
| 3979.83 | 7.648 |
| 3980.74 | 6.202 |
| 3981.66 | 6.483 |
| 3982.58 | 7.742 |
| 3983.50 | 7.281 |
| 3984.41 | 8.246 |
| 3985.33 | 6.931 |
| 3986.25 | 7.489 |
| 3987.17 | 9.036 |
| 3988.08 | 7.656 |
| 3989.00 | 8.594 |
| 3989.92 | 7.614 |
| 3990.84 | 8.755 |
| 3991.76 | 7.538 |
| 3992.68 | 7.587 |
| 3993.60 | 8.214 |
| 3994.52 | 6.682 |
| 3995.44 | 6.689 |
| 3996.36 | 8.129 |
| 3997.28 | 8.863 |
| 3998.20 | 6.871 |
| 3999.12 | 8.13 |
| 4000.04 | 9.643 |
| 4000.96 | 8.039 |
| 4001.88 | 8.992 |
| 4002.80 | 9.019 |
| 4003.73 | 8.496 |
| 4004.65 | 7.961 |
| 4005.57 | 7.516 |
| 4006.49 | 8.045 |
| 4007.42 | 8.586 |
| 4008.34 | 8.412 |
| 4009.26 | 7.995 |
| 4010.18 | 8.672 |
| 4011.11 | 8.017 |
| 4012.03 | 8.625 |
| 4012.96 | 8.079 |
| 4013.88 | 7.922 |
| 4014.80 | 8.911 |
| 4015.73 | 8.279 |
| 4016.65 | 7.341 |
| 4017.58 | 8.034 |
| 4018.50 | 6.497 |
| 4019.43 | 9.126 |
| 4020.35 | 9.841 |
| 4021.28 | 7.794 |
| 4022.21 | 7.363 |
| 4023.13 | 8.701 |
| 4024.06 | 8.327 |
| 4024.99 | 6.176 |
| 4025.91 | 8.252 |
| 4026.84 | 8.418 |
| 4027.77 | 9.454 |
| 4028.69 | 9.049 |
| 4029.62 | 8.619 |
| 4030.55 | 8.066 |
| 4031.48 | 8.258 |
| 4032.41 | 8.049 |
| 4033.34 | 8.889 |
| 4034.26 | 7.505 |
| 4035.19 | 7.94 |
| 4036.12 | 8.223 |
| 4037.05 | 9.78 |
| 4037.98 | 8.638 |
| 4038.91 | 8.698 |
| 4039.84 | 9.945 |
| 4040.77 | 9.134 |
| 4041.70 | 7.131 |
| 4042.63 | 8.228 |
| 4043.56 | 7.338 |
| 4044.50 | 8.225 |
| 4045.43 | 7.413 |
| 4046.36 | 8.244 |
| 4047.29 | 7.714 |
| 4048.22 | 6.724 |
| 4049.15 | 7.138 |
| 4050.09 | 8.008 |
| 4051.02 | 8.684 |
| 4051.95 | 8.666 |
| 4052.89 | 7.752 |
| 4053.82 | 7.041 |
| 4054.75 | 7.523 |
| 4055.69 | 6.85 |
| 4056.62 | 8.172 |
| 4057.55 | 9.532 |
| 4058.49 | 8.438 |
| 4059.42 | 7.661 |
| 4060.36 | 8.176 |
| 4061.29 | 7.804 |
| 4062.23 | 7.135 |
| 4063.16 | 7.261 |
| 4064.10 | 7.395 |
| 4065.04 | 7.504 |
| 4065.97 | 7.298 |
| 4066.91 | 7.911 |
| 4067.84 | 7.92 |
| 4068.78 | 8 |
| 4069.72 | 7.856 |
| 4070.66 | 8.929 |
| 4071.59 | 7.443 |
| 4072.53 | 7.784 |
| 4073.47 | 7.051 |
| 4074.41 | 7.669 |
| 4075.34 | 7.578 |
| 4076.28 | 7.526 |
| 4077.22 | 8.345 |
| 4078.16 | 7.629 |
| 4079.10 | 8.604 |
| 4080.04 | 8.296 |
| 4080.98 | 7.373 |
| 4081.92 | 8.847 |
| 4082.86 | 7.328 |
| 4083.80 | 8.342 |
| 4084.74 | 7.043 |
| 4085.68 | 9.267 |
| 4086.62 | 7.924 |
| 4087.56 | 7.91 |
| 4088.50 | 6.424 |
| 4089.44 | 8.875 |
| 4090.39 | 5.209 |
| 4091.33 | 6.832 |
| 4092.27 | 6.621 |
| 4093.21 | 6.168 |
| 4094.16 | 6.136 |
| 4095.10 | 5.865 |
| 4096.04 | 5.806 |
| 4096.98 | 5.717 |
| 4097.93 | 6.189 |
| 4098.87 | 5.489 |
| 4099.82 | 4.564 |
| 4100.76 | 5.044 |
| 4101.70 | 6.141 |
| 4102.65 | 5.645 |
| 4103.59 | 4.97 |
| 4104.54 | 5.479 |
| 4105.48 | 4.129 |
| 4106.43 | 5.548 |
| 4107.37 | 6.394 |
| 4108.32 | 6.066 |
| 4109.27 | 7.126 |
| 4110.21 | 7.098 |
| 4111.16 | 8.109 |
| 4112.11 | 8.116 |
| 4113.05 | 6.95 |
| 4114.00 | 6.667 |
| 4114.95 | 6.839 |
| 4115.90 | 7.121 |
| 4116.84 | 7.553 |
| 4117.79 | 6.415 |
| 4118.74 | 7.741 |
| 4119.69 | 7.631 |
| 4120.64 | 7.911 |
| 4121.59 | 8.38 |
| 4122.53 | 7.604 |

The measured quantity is 1.14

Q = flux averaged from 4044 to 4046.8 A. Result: 7.94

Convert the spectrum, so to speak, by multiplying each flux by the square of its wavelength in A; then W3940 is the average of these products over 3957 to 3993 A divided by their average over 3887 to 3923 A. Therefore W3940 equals 0.9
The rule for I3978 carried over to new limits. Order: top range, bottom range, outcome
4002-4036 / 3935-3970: 1.28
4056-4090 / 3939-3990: 1.28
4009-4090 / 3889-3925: 1.17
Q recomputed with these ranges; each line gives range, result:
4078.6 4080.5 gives 8.43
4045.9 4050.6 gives 7.58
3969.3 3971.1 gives 3.86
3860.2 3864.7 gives 8.09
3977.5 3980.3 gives 6.87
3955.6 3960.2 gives 6.68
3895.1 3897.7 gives 7.04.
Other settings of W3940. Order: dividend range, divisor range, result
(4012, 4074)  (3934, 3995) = 1.28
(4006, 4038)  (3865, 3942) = 1.24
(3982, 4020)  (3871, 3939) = 1.22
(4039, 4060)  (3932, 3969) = 1.28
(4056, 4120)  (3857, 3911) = 1.11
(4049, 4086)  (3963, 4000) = 1.32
